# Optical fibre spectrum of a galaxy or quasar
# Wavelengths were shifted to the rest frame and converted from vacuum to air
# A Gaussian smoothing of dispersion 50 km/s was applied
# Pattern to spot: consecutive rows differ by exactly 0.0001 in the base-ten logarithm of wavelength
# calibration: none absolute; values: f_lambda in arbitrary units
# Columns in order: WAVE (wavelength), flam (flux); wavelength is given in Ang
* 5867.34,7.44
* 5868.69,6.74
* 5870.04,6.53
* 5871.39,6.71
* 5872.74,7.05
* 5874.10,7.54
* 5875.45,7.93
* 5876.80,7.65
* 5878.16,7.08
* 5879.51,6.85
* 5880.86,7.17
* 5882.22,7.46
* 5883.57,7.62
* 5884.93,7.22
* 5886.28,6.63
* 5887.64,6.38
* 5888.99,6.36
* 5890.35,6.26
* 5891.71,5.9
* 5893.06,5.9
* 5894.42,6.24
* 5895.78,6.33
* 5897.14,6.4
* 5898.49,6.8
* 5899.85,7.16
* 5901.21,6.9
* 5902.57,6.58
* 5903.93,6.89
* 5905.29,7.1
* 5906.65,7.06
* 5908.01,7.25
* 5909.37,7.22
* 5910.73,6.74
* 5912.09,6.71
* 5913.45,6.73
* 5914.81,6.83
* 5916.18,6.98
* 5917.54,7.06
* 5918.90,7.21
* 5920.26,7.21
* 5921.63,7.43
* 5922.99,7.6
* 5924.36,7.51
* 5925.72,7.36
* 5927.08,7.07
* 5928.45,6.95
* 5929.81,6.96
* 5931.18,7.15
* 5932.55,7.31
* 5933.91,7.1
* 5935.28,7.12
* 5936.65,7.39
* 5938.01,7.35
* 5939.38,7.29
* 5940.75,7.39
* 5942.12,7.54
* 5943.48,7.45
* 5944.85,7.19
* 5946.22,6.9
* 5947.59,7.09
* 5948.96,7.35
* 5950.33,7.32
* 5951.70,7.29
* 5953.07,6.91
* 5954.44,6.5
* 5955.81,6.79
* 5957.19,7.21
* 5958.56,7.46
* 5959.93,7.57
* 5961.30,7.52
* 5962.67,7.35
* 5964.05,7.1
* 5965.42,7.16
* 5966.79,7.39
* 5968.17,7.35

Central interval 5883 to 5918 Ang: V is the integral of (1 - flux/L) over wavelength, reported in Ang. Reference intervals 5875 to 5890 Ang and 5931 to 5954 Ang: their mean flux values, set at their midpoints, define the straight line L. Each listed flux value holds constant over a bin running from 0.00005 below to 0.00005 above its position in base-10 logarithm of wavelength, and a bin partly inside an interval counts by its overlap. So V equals 2.0 Ang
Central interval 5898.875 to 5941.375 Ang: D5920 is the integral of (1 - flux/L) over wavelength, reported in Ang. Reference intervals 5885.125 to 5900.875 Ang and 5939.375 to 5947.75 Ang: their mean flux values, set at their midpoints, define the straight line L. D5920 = -1.4 Ang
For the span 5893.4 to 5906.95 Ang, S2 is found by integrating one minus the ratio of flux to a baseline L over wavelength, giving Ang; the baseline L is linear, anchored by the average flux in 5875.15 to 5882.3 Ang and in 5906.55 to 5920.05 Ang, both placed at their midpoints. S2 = 0.8 Ang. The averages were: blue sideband 7.32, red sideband 6.99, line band 6.71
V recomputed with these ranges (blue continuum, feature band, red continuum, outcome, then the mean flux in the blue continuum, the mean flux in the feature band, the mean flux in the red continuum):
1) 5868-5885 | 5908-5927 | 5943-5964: 0.2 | 7.2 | 7.13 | 7.19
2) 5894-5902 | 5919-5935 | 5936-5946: -0.3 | 6.65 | 7.24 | 7.35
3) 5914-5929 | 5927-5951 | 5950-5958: -0.5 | 7.2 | 7.22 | 6.99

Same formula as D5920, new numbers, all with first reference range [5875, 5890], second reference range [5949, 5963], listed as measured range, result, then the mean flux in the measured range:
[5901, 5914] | 0.4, 6.92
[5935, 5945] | -0.3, 7.36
